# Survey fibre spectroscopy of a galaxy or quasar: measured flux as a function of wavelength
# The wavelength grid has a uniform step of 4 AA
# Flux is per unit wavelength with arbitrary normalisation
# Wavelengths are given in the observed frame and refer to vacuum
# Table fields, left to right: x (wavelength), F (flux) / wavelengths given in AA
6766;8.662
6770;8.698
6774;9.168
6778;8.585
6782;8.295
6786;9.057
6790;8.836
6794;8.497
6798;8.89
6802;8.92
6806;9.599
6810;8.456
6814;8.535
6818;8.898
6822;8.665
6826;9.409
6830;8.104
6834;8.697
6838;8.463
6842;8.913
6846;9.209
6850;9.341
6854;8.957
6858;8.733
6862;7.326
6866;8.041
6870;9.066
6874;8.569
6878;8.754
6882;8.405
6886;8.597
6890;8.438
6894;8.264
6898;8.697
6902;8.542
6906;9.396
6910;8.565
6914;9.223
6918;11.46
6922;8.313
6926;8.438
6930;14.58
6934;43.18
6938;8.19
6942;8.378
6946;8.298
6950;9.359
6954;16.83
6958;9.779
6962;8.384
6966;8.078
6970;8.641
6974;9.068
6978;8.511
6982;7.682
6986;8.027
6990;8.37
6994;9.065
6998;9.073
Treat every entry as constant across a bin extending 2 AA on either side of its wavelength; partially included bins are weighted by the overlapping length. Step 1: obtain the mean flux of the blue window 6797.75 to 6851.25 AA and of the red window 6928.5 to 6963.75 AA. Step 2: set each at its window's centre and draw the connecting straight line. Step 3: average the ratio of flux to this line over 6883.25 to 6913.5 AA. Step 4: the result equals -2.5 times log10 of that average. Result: 0.36 mag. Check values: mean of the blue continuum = 8.86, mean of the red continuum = 14.1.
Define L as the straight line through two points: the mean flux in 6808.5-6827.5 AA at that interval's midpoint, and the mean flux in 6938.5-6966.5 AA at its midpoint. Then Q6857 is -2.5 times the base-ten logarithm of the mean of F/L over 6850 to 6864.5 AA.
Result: 0.08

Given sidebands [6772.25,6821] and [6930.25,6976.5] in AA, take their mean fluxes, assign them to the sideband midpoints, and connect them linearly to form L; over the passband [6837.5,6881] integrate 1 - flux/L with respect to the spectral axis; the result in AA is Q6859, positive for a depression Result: 6.90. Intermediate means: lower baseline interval 8.81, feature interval 8.67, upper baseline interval 12.6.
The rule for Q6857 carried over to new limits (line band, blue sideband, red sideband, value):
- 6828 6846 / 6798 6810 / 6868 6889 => 0.033 mag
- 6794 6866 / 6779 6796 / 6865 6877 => -0.013 mag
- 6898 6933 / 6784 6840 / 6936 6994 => -0.187 mag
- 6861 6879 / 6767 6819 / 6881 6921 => 0.066 mag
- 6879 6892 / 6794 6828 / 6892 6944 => 0.281 mag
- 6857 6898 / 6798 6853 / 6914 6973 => 0.218 mag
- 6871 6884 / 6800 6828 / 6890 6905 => 0.004 mag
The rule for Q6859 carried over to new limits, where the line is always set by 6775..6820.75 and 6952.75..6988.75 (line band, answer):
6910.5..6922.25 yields -0.79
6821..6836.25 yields 0.26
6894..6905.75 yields 0.51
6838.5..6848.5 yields -0.08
